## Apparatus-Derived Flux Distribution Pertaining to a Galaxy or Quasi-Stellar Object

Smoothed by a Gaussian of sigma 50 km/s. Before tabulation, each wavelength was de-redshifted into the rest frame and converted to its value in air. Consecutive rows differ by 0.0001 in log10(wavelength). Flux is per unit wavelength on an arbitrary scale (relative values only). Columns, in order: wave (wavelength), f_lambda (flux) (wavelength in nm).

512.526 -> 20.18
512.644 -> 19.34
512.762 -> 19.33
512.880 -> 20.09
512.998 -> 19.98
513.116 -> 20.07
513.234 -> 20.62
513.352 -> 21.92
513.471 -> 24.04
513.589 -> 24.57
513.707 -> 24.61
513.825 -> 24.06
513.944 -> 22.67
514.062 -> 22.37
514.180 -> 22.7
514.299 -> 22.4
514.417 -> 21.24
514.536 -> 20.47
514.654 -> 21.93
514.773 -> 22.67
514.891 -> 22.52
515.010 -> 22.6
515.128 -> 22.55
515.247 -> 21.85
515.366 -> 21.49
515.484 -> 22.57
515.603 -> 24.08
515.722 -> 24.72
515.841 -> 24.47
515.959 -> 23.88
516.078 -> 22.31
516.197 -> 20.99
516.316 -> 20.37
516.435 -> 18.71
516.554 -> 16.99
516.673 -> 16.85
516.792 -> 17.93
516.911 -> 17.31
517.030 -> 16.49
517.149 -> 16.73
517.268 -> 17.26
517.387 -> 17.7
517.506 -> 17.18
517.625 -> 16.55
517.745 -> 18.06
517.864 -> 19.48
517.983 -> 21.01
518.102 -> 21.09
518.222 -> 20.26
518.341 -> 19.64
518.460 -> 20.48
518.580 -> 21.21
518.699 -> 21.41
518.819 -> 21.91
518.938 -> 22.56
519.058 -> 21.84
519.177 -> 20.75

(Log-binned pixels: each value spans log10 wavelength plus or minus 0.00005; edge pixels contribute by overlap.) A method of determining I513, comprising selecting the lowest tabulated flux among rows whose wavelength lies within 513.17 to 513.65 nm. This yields 20.62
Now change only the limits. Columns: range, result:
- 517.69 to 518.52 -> 18.06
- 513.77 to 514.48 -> 21.24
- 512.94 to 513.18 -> 19.98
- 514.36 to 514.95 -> 20.47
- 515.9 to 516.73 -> 16.85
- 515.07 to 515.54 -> 21.49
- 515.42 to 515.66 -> 22.57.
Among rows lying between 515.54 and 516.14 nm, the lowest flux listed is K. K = 22.31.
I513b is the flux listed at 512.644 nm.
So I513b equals 19.34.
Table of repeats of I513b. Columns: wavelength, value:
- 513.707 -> 24.61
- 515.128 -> 22.55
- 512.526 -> 20.18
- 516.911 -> 17.31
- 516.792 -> 17.93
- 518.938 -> 22.56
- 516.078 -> 22.31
